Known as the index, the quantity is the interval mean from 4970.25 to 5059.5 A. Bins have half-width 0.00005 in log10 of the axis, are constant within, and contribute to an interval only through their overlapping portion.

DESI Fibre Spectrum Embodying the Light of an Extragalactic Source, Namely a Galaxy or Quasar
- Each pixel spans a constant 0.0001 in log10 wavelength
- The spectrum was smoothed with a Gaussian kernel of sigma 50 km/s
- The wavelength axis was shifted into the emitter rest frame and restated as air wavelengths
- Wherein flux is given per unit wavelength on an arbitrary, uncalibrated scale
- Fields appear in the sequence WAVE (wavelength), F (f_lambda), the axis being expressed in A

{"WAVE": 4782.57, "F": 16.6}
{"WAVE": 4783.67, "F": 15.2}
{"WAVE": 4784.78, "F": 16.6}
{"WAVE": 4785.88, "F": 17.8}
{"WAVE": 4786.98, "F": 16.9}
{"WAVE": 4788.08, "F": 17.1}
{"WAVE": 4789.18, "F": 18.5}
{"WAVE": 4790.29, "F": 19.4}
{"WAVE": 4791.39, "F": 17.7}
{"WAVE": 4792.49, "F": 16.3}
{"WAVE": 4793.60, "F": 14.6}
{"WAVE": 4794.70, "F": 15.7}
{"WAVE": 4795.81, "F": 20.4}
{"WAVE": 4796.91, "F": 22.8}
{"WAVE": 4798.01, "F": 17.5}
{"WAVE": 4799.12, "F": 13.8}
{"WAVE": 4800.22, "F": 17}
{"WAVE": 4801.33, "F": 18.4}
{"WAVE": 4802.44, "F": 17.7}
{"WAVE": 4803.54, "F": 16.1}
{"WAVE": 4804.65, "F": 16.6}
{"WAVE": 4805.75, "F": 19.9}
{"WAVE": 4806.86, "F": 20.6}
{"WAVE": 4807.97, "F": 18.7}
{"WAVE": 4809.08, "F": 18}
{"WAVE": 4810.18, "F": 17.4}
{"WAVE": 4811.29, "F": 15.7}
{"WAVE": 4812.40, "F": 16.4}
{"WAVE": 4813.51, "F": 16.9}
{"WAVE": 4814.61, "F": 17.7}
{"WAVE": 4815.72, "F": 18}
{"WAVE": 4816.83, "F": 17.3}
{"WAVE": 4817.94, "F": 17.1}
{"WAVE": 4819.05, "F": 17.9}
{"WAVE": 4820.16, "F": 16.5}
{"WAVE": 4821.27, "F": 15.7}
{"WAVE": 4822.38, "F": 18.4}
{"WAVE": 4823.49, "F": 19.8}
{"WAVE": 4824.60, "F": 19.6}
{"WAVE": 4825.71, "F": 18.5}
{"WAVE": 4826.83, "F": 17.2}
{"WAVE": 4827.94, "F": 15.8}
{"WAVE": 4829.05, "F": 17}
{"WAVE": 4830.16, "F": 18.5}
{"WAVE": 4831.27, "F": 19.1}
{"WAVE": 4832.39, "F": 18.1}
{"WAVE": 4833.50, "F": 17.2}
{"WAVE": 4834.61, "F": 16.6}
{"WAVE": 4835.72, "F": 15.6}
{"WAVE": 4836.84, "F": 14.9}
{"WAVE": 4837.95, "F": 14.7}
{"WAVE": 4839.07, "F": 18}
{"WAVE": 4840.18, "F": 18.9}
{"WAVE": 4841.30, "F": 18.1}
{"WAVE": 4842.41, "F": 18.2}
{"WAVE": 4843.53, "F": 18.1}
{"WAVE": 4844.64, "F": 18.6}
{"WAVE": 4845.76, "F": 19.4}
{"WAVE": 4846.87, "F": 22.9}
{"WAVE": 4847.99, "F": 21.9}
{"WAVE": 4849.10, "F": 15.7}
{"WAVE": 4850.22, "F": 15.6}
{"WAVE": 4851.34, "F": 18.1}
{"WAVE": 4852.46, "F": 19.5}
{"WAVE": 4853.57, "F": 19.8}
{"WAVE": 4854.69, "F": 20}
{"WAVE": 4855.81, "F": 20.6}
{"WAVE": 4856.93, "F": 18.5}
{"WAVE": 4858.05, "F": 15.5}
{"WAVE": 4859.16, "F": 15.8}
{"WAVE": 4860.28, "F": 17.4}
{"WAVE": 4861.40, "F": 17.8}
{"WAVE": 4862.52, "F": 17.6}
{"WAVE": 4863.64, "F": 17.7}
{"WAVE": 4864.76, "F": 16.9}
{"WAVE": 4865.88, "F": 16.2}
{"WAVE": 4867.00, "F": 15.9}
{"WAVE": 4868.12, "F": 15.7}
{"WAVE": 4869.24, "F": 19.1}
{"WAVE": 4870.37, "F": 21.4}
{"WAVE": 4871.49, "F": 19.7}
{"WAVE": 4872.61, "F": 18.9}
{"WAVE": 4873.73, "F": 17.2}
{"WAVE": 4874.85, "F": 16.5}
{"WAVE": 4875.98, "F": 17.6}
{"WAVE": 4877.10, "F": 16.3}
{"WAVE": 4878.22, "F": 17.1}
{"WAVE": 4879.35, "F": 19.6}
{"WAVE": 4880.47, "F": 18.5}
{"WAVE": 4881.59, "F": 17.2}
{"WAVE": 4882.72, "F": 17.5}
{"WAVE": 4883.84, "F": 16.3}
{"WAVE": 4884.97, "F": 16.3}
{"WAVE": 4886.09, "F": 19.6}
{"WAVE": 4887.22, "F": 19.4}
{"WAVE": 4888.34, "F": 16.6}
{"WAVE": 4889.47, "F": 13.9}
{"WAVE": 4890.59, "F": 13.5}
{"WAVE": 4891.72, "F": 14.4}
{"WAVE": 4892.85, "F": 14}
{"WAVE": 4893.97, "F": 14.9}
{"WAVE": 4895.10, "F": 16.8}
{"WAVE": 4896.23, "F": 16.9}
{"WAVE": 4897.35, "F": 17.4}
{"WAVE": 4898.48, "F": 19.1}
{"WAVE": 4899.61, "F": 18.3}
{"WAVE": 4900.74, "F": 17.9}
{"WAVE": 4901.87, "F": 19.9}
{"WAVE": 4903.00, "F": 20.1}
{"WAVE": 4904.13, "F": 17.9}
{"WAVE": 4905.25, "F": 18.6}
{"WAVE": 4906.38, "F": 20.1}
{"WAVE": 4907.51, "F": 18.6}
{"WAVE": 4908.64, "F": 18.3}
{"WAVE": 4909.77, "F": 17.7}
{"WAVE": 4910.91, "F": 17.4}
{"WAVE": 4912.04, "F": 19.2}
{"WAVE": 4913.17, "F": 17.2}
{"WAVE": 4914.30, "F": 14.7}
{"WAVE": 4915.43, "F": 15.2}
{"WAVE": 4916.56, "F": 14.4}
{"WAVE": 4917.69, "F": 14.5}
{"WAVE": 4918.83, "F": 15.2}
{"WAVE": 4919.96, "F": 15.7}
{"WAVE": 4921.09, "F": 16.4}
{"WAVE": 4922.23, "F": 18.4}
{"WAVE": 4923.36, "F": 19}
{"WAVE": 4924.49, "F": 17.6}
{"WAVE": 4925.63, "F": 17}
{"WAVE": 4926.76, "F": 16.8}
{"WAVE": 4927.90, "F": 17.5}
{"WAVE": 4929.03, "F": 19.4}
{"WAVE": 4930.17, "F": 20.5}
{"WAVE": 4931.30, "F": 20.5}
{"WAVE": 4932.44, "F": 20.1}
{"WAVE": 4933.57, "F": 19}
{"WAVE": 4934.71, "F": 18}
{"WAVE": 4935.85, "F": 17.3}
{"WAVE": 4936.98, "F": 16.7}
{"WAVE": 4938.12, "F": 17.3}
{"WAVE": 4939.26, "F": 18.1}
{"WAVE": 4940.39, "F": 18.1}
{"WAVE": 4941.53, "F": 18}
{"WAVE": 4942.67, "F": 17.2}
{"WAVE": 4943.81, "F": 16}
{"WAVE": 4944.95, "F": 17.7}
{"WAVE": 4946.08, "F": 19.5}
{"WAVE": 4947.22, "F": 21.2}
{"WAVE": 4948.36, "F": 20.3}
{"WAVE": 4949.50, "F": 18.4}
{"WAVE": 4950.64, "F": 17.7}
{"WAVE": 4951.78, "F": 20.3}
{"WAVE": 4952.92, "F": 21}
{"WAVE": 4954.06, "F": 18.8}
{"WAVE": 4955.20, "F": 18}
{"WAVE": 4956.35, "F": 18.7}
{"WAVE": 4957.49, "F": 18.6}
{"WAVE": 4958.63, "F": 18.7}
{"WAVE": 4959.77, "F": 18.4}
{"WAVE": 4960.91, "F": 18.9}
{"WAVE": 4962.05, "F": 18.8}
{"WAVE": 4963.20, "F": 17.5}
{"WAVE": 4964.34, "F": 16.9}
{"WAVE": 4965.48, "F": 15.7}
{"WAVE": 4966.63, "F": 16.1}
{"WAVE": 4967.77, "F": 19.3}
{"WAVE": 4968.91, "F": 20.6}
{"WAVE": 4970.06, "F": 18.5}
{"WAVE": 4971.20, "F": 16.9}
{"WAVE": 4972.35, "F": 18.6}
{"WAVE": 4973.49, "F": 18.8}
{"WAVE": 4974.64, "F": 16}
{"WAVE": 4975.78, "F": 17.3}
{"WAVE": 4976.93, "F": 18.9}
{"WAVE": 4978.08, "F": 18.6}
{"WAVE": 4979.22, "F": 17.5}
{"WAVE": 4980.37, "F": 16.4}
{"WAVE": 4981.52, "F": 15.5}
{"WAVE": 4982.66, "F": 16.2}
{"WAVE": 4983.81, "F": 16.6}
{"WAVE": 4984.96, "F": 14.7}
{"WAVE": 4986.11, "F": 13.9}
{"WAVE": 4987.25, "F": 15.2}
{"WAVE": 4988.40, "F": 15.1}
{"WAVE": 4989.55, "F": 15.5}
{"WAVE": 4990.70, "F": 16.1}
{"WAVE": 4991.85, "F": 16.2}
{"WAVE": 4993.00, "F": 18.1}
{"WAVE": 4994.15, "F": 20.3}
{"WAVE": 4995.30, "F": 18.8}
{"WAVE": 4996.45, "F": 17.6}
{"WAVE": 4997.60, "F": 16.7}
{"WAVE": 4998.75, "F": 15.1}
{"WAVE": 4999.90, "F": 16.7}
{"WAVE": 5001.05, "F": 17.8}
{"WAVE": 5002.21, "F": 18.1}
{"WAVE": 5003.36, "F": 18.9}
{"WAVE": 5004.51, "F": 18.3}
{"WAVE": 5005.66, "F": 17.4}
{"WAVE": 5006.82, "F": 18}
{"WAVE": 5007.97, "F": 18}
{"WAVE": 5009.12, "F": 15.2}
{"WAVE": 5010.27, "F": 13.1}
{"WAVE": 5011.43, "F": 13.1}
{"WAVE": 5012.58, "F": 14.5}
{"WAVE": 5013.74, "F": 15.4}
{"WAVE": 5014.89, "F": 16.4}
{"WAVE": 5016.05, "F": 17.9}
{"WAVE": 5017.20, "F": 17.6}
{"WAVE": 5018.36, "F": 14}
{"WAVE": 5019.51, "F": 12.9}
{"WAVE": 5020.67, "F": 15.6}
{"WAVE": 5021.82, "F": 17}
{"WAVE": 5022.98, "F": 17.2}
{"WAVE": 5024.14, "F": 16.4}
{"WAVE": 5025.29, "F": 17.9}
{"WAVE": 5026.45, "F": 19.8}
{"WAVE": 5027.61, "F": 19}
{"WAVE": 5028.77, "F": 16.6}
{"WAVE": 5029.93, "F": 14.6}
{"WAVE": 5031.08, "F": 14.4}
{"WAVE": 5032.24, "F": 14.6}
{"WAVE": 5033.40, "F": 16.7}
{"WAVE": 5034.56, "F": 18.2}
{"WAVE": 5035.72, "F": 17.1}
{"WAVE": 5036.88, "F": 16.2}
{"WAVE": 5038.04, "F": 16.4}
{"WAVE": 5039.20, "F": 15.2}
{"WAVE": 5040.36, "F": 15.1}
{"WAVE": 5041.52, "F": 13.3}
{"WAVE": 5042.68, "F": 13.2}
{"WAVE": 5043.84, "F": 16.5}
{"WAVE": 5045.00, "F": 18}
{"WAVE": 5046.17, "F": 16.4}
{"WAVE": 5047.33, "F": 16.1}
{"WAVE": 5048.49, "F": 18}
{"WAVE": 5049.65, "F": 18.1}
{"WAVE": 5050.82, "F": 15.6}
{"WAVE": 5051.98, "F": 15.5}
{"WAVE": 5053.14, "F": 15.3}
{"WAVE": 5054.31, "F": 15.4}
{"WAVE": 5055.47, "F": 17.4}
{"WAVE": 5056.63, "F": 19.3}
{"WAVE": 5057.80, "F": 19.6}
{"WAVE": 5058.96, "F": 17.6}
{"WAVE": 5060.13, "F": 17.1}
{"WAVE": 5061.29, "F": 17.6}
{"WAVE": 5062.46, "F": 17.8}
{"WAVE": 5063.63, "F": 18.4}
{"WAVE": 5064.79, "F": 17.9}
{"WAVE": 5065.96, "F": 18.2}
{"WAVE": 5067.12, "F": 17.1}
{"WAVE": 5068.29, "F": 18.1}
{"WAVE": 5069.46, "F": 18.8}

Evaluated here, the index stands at 16.6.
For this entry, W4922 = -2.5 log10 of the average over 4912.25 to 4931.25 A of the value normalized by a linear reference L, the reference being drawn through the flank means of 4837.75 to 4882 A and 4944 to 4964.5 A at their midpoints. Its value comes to 0.10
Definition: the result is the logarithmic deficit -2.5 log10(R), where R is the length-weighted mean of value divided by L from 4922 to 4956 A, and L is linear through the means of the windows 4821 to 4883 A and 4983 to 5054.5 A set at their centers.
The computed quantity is -0.09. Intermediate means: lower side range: 17.9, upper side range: 16.3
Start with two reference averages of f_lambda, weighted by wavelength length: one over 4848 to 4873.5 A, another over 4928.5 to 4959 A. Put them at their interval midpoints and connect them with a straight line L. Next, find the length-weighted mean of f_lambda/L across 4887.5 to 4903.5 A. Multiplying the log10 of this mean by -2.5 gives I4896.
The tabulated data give 0.096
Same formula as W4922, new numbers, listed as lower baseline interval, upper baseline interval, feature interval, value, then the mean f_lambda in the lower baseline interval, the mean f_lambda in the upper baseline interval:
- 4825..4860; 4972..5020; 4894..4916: -0.030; 18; 16.6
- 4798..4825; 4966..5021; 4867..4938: -0.023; 17.5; 16.8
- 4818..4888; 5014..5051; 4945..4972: -0.102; 17.9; 16.3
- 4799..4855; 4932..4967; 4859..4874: 0.015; 17.8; 18.3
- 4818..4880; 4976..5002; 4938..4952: -0.083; 17.9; 16.7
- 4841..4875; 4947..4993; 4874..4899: 0.080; 18.2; 17.6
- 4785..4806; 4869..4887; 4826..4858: -0.013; 17.5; 18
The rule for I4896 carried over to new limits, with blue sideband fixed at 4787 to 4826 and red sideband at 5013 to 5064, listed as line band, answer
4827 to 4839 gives 0.047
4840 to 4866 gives -0.051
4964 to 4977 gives -0.056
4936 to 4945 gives -0.021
